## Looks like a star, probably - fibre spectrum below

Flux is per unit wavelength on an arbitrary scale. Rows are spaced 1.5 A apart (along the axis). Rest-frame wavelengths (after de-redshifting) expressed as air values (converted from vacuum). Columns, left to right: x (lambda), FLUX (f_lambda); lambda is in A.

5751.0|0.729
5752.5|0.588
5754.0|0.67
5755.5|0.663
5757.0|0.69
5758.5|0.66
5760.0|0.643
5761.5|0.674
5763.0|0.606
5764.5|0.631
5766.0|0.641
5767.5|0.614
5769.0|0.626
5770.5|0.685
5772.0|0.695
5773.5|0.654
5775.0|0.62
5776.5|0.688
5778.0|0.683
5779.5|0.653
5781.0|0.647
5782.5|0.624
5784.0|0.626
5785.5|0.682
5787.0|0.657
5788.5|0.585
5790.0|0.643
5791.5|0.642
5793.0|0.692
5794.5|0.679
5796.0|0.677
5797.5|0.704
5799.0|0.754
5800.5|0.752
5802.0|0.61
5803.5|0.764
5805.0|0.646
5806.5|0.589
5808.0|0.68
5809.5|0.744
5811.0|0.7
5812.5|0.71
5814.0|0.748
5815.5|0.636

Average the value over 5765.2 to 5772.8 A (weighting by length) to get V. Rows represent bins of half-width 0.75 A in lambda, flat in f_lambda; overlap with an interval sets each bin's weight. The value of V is 0.652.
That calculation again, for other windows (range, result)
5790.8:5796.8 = 0.673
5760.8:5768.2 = 0.633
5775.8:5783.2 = 0.659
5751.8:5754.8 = 0.63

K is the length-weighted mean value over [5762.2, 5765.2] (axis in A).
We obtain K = 0.619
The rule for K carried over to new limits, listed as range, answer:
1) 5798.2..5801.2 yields 0.752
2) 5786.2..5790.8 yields 0.629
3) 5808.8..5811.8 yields 0.721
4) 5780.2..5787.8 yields 0.647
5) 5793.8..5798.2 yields 0.687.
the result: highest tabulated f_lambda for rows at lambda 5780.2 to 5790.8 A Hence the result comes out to 0.682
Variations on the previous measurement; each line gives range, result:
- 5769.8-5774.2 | 0.695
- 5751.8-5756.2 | 0.67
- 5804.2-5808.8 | 0.68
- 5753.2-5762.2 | 0.69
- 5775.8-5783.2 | 0.688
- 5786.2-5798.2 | 0.704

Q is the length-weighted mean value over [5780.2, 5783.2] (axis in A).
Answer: 0.636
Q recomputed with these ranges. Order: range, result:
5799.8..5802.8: 0.681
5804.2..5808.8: 0.641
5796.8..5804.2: 0.717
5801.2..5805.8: 0.673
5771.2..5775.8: 0.657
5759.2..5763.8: 0.641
